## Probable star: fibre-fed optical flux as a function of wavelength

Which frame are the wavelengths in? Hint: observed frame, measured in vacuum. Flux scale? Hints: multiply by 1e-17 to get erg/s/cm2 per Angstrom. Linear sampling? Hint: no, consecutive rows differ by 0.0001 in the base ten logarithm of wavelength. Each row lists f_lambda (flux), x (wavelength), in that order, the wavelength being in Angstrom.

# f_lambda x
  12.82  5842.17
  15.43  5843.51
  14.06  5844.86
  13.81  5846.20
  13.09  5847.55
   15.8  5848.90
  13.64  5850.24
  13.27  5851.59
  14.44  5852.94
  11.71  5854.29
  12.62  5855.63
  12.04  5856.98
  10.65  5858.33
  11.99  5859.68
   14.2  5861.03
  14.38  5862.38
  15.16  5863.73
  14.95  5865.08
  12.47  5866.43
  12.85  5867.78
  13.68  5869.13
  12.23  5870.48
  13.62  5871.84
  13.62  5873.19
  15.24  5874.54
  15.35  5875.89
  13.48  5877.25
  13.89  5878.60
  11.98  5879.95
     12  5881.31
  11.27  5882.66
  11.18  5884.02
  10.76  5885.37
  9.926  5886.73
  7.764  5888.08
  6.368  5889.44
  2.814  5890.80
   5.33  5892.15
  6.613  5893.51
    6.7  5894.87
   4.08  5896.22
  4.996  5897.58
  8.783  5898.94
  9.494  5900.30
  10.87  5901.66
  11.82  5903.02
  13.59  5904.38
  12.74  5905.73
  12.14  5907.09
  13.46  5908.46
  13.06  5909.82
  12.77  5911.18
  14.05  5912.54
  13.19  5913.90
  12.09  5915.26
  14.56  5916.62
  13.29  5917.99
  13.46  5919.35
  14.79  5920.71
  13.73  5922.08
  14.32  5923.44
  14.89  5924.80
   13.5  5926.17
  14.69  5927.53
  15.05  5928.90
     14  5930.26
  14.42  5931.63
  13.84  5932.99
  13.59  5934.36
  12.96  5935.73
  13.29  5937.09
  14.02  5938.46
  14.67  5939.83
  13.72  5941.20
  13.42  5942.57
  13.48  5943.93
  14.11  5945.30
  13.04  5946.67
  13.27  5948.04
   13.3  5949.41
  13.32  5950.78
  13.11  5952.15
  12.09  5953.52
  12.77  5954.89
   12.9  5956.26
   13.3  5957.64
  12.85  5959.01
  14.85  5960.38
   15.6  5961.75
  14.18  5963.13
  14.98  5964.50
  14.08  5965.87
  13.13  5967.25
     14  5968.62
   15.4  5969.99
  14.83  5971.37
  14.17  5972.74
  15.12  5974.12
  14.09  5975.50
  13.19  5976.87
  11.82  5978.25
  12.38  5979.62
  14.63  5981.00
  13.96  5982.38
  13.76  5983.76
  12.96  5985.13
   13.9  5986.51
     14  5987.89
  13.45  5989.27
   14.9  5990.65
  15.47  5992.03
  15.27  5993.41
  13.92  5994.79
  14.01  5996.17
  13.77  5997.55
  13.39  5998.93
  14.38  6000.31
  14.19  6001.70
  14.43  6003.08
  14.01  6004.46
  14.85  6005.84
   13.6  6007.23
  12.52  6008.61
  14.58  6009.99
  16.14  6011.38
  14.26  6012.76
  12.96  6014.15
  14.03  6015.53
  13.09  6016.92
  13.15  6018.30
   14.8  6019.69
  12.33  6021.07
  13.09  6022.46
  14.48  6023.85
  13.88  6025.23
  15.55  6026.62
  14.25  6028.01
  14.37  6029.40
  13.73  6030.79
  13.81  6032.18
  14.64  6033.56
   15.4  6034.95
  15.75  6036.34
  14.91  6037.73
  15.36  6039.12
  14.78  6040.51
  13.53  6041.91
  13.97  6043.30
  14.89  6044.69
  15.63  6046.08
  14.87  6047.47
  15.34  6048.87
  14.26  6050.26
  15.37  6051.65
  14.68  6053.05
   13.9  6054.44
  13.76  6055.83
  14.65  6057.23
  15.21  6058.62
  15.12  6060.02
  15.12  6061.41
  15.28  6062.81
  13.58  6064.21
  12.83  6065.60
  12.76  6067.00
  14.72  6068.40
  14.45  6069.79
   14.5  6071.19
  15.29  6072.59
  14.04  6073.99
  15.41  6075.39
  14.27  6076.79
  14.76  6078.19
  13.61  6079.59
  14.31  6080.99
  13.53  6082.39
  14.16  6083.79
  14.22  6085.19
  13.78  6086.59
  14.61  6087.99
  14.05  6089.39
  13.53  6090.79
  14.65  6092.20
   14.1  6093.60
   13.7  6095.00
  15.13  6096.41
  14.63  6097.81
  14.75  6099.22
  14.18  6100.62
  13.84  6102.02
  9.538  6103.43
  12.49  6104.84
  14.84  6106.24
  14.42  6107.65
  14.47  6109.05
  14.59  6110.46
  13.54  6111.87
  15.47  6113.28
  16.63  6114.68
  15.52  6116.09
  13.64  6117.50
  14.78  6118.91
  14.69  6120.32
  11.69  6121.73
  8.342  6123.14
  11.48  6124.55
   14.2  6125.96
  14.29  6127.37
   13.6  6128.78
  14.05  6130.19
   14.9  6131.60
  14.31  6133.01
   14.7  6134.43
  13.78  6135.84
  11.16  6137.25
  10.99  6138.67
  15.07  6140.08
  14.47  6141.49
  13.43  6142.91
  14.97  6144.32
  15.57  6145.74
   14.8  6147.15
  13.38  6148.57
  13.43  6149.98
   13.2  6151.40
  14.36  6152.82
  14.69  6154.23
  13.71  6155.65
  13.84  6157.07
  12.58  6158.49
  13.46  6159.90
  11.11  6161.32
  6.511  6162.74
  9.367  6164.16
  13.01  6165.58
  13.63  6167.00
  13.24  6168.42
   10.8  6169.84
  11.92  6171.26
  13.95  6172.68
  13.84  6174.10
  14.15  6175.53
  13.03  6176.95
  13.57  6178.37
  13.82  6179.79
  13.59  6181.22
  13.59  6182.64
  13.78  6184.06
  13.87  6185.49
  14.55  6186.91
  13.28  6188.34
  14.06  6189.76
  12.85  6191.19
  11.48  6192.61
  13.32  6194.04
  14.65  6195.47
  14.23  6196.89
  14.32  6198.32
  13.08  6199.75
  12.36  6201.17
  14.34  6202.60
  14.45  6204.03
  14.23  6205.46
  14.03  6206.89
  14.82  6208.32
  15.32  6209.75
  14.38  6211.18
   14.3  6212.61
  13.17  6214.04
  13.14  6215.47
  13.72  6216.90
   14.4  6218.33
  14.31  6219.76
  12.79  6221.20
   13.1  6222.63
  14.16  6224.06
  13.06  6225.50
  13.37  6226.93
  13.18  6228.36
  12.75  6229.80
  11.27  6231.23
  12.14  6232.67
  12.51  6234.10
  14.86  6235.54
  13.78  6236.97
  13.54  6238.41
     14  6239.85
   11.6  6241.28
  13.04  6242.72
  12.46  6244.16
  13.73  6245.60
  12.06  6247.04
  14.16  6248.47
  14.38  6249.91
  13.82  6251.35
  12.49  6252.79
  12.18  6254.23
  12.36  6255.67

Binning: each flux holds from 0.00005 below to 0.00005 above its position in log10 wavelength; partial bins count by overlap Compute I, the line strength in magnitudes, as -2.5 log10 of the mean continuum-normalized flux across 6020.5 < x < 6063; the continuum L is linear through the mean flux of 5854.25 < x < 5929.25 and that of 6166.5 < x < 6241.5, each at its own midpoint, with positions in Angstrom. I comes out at -0.15 mag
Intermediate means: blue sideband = 11.9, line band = 14.6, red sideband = 13.5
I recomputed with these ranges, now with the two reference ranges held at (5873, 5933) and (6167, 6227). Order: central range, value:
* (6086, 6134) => -0.07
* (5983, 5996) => -0.16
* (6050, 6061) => -0.16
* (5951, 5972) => -0.15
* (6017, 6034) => -0.12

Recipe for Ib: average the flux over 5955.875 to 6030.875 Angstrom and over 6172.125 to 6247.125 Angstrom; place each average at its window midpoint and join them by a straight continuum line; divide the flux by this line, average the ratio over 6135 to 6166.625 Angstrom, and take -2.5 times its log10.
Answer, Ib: 0.05 mag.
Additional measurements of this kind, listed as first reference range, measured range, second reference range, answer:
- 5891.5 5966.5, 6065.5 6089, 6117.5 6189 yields -0.093 mag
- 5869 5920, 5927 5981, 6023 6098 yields -0.125 mag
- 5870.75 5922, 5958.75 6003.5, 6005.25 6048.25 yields -0.073 mag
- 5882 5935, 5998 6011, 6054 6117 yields -0.088 mag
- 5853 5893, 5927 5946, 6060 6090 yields -0.108 mag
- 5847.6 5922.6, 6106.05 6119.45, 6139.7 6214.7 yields -0.130 mag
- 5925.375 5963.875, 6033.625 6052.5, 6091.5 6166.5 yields -0.099 mag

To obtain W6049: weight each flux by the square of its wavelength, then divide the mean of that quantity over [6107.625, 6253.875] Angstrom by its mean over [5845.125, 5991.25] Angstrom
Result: 1.15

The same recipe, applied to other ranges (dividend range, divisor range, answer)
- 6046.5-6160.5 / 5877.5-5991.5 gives 1.18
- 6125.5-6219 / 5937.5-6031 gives 1.03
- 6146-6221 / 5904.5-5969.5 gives 1.06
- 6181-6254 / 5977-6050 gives 1.02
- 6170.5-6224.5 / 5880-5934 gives 1.33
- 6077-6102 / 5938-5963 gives 1.10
